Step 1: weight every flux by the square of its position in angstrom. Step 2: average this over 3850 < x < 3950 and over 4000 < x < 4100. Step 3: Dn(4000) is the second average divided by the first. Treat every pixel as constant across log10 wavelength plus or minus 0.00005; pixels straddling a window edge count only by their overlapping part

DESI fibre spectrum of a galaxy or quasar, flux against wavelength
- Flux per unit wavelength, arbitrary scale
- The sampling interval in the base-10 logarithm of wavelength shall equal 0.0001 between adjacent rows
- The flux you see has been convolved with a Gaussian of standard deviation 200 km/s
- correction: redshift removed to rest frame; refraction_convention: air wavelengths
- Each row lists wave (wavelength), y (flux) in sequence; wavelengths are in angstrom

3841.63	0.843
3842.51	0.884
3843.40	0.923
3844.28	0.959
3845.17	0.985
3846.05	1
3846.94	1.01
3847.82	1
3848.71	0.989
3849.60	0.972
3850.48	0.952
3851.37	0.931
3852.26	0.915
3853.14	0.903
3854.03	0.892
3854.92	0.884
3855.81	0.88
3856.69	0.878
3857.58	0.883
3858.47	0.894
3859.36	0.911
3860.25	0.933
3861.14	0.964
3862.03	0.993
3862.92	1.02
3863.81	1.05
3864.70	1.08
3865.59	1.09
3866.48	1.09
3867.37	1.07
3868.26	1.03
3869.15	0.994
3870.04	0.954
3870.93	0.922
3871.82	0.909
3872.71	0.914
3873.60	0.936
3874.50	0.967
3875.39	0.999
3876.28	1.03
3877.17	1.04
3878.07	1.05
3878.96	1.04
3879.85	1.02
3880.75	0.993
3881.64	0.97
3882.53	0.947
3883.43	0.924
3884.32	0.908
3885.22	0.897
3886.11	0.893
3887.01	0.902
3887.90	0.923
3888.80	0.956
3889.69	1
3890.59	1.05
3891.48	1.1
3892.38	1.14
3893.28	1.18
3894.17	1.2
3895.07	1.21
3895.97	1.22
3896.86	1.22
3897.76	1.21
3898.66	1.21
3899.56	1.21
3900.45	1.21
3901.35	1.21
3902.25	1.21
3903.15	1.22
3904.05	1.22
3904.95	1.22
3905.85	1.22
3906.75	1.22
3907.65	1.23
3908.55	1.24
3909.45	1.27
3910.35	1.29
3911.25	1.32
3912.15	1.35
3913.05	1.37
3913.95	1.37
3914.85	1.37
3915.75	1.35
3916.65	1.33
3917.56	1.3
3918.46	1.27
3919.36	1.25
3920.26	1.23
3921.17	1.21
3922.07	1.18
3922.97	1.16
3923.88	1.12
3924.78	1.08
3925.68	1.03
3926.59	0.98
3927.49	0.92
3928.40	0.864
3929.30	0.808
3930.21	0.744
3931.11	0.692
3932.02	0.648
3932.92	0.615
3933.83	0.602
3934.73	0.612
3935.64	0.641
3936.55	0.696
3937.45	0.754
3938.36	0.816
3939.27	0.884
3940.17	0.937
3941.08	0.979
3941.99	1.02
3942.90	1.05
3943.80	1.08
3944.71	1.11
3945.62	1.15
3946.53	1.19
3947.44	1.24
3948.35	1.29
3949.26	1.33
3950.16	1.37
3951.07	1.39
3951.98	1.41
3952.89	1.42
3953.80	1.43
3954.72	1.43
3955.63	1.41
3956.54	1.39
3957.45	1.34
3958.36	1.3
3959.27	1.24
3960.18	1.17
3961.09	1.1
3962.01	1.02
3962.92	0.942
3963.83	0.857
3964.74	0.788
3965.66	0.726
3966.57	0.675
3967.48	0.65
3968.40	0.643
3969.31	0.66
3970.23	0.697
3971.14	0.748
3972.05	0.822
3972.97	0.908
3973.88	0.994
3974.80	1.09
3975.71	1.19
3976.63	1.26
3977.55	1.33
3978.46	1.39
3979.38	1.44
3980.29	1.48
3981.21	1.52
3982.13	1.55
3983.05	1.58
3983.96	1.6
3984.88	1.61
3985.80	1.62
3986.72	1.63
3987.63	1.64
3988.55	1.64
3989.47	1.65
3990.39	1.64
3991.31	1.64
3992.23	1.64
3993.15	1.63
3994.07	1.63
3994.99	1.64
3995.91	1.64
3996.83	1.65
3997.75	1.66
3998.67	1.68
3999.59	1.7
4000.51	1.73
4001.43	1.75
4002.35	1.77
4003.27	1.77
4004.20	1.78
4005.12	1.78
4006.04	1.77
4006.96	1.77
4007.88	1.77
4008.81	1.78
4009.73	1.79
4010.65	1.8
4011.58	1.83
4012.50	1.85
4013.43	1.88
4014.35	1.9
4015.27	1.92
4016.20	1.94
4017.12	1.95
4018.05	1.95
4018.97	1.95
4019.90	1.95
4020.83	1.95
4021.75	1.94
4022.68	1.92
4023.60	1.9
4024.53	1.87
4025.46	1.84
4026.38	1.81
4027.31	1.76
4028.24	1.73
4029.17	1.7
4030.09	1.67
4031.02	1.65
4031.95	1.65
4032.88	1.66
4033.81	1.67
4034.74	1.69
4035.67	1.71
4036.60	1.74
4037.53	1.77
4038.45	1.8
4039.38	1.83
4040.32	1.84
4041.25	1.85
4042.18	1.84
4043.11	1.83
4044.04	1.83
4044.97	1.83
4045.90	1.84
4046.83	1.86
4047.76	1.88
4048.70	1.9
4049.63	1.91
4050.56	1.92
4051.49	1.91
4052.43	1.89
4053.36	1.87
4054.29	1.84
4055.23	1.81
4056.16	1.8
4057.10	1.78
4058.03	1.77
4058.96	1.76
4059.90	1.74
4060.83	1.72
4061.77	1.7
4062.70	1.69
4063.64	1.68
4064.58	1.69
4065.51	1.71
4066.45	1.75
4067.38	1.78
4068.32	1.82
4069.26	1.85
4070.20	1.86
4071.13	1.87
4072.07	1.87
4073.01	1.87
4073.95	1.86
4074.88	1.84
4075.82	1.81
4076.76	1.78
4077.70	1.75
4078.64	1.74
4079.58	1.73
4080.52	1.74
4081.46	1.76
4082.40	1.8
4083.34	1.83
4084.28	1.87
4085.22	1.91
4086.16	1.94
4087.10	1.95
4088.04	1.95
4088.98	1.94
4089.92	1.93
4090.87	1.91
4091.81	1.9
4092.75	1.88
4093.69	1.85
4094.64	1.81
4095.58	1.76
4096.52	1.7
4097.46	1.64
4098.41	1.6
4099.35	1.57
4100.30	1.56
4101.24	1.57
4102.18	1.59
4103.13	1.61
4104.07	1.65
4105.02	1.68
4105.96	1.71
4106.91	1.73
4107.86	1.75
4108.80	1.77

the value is 1.87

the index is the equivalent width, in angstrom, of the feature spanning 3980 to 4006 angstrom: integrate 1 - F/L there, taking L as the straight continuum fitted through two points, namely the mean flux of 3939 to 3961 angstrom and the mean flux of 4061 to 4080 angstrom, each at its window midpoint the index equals -4.1 angstrom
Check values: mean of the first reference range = 1.23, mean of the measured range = 1.65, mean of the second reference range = 1.78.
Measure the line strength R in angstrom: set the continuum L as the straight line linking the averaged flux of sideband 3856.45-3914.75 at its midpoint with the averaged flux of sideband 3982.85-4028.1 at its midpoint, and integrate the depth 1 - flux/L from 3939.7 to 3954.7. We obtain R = 2.3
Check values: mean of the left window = 1.08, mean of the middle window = 1.22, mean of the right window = 1.77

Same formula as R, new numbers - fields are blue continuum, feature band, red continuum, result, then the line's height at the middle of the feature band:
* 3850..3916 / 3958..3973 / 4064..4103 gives 5.4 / 1.37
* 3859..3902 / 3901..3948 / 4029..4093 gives 5.4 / 1.22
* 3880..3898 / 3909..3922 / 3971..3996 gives -1.7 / 1.15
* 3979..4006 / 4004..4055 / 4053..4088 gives -3.2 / 1.72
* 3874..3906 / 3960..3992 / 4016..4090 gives 6.0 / 1.47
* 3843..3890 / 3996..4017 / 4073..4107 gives -4.4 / 1.47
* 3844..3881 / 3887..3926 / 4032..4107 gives -1.9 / 1.15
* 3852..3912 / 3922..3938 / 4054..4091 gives 5.3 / 1.24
